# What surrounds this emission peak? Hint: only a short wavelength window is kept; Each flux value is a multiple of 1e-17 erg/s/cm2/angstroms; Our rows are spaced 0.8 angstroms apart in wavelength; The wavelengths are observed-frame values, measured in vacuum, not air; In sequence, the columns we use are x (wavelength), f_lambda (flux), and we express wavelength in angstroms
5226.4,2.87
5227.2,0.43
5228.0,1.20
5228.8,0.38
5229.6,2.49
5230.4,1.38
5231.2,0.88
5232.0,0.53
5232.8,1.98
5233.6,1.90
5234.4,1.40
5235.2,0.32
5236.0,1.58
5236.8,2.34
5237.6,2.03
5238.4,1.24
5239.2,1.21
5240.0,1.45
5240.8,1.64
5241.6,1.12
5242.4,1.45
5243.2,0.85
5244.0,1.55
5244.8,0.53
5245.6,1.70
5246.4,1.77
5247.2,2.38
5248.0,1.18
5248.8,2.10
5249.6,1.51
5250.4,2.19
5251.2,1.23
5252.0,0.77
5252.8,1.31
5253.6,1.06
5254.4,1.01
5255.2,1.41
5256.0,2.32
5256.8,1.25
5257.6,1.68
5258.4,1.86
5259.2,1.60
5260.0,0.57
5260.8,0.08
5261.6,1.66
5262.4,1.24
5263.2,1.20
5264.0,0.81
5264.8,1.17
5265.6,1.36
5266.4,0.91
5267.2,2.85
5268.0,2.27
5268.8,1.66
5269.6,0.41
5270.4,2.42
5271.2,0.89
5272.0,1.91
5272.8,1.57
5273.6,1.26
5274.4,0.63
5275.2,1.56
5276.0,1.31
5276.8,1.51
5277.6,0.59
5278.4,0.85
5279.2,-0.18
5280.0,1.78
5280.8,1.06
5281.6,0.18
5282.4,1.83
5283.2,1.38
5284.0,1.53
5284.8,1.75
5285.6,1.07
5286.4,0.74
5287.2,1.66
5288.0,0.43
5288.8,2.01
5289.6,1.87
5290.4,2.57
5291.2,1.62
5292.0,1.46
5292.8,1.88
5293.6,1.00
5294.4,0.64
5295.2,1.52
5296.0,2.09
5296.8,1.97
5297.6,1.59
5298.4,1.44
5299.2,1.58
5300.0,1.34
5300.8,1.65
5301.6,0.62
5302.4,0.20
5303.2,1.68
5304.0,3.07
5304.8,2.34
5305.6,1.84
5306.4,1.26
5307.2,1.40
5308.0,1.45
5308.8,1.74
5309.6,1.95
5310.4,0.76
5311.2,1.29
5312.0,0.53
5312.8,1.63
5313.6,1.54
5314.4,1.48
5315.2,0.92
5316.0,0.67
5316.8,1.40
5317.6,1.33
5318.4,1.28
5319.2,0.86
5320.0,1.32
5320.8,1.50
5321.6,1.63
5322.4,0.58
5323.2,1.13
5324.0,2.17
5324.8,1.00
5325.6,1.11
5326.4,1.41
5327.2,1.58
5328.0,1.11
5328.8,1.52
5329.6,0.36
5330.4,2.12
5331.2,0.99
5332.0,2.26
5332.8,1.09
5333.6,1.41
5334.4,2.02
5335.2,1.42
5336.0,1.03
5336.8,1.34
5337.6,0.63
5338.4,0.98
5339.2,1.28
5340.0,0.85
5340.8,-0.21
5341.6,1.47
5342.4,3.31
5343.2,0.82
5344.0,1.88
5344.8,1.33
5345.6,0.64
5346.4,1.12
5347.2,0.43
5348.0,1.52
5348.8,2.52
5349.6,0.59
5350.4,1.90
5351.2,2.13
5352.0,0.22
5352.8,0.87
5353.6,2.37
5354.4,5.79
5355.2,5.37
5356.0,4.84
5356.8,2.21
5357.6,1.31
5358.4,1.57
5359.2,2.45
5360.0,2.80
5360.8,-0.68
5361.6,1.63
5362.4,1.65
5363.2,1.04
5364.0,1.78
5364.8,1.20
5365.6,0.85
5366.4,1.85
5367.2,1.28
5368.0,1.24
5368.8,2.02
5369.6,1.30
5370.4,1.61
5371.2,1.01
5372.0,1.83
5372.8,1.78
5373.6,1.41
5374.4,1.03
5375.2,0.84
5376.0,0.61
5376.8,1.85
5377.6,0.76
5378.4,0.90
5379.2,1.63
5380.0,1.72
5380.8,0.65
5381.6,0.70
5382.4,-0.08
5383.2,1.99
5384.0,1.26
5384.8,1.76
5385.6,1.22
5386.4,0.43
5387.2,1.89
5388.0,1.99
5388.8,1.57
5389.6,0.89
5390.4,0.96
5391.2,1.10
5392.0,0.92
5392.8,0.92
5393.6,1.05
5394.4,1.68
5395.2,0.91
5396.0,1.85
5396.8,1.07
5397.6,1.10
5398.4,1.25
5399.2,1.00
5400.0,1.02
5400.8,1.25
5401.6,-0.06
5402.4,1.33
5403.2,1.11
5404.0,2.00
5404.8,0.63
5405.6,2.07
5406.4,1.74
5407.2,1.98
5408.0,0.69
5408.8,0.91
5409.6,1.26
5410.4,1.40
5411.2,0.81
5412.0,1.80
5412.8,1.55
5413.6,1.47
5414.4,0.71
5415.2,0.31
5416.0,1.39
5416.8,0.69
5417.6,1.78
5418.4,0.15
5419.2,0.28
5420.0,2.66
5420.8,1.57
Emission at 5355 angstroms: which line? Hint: [O III]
